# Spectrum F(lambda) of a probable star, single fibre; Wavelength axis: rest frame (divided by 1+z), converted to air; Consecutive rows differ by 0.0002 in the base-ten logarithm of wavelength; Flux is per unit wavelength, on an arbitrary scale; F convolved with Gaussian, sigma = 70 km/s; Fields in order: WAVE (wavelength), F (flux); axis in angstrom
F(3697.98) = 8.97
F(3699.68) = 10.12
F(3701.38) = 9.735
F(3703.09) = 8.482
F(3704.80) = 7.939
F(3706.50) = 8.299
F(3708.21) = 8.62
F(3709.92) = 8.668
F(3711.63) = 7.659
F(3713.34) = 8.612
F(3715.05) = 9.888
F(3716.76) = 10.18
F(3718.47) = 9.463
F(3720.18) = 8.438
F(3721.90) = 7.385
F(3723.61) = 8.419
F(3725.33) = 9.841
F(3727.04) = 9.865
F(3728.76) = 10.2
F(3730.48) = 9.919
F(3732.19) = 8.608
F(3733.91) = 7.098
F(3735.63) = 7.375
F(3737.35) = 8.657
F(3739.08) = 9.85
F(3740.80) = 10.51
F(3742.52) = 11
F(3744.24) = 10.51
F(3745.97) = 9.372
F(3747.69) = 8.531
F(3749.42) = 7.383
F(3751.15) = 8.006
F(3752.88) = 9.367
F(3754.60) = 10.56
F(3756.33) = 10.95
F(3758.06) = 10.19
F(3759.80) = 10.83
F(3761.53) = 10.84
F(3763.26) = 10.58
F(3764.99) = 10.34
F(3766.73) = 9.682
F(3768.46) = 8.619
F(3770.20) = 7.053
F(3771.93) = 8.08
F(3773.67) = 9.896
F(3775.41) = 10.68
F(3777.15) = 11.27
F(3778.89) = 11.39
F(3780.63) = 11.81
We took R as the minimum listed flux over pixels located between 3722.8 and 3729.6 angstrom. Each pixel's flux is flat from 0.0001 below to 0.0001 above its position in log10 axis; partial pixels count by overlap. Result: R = 8.419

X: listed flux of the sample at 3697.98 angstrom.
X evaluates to 8.97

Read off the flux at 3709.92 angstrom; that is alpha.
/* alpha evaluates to 8.668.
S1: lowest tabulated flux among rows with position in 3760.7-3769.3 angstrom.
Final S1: 8.619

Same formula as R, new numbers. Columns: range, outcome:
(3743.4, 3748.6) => 8.531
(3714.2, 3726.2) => 7.385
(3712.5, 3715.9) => 8.612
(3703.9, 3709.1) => 7.939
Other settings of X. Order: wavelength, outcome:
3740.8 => 10.51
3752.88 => 9.367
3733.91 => 7.098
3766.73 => 9.682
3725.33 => 9.841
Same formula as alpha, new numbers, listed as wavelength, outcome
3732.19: 8.608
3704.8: 7.939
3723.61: 8.419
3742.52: 11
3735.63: 7.375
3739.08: 9.85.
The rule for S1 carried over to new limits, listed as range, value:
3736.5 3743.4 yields 8.657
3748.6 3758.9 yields 7.383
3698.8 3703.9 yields 8.482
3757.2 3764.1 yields 10.19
